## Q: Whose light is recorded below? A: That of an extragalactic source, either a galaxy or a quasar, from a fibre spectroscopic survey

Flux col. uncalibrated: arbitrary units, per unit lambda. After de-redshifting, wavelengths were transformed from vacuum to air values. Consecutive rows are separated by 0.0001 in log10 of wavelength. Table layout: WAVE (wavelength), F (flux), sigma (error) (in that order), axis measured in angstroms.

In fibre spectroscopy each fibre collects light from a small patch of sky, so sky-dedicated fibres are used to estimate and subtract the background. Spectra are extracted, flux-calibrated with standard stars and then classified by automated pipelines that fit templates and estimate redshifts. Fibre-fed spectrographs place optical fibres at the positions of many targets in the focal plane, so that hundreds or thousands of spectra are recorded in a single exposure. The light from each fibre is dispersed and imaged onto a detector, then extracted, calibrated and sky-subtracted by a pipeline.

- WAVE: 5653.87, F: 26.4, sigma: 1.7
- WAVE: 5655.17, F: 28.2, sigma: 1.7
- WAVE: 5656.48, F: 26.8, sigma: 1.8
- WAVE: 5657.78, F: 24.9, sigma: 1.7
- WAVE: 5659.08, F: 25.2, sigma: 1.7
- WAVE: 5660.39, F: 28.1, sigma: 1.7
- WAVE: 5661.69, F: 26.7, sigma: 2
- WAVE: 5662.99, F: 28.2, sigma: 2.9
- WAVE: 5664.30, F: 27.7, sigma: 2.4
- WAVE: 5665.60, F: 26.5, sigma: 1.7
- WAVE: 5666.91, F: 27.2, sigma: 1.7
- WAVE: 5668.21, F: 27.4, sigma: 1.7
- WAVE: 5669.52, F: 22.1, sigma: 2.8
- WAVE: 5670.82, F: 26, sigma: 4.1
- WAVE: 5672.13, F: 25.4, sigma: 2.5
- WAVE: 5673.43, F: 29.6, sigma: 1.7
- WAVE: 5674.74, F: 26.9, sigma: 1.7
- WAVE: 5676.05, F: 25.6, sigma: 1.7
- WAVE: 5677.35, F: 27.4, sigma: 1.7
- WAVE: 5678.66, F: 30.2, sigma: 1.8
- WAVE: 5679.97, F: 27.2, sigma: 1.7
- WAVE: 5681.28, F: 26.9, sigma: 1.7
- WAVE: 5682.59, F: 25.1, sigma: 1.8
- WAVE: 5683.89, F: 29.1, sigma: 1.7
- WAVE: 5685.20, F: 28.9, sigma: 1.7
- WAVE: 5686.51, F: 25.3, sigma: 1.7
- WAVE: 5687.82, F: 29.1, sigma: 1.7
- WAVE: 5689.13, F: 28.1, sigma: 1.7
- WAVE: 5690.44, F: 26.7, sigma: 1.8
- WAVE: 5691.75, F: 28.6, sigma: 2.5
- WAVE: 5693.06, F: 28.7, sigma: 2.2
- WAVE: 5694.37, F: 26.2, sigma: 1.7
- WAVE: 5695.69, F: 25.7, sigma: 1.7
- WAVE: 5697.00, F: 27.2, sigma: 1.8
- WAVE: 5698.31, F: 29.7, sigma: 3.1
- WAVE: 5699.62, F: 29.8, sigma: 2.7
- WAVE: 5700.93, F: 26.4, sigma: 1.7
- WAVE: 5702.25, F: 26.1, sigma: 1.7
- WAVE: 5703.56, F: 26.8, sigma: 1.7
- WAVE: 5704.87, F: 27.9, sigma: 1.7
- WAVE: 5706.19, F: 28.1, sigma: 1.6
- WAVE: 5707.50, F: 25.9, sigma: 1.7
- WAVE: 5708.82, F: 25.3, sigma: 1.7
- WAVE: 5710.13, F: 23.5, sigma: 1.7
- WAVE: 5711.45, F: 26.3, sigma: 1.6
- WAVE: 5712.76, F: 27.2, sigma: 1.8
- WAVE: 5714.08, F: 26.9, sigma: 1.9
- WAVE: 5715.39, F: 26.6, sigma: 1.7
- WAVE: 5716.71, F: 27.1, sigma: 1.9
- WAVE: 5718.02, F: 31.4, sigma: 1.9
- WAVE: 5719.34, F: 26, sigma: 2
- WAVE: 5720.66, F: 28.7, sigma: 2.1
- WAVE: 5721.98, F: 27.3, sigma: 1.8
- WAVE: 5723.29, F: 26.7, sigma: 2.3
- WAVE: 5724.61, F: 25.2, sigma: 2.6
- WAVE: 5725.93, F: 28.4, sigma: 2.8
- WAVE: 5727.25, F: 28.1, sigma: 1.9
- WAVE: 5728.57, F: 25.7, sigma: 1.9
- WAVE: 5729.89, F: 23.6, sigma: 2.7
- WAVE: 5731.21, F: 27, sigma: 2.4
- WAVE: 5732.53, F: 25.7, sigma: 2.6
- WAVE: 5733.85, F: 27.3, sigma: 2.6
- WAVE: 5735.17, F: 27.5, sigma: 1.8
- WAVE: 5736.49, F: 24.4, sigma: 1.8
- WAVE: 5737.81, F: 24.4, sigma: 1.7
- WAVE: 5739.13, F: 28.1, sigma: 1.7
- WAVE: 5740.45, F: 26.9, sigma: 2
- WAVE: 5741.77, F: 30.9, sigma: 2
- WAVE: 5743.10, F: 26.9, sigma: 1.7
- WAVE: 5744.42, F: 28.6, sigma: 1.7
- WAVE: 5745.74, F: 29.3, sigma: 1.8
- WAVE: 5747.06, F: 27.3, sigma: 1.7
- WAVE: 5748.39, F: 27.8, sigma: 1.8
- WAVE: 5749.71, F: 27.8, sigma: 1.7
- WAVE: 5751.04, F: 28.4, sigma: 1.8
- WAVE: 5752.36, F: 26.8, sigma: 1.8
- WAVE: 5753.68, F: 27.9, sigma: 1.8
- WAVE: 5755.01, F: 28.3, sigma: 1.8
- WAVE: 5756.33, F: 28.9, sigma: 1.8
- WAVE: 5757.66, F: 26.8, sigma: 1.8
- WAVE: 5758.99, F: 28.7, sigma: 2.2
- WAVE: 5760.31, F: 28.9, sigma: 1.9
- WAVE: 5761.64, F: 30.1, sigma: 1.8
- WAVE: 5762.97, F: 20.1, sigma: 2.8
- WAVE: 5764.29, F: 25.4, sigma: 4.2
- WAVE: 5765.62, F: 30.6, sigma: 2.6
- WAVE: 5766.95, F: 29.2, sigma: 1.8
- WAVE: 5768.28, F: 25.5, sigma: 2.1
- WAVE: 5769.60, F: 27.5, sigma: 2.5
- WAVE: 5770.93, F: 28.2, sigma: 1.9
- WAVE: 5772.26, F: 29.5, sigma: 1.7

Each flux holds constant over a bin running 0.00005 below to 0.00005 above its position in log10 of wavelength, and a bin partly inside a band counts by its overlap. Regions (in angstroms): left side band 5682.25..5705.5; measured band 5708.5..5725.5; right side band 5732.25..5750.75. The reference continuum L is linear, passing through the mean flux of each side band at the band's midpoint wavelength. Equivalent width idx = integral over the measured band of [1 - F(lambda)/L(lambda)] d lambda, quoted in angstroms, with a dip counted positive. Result 0.4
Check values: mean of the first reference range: 27.6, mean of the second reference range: 27.4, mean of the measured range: 26.8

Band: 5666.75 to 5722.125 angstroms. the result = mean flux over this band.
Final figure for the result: 27.2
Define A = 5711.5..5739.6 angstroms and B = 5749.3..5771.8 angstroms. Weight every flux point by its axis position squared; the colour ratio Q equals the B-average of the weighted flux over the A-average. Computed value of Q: 1.04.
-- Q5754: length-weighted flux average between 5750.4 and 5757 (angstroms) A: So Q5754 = 28.1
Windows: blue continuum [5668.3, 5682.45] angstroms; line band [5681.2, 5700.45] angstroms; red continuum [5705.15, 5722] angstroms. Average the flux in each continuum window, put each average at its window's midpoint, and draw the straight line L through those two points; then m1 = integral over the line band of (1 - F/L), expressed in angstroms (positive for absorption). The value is -0.6 angstroms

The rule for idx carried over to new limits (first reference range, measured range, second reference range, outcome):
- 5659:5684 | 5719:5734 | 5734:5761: 0.5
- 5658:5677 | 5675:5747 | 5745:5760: 0.4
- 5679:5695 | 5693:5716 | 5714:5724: 0.6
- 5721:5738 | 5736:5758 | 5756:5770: -0.6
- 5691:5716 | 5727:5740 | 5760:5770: 0.4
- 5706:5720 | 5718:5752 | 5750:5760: 0.2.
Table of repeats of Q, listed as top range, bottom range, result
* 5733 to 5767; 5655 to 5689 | 1.05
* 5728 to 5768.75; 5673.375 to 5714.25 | 1.02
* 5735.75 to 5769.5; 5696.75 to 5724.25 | 1.03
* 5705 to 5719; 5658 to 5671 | 1.03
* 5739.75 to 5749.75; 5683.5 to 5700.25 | 1.03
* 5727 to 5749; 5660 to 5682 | 1.02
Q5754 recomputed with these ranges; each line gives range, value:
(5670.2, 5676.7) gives 26.7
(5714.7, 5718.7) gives 28.4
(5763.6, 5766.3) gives 27.9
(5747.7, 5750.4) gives 27.7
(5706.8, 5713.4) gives 25.7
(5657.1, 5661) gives 26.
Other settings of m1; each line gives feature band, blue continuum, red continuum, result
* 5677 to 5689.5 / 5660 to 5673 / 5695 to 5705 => -0.3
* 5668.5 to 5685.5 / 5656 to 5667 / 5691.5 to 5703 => 0.1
